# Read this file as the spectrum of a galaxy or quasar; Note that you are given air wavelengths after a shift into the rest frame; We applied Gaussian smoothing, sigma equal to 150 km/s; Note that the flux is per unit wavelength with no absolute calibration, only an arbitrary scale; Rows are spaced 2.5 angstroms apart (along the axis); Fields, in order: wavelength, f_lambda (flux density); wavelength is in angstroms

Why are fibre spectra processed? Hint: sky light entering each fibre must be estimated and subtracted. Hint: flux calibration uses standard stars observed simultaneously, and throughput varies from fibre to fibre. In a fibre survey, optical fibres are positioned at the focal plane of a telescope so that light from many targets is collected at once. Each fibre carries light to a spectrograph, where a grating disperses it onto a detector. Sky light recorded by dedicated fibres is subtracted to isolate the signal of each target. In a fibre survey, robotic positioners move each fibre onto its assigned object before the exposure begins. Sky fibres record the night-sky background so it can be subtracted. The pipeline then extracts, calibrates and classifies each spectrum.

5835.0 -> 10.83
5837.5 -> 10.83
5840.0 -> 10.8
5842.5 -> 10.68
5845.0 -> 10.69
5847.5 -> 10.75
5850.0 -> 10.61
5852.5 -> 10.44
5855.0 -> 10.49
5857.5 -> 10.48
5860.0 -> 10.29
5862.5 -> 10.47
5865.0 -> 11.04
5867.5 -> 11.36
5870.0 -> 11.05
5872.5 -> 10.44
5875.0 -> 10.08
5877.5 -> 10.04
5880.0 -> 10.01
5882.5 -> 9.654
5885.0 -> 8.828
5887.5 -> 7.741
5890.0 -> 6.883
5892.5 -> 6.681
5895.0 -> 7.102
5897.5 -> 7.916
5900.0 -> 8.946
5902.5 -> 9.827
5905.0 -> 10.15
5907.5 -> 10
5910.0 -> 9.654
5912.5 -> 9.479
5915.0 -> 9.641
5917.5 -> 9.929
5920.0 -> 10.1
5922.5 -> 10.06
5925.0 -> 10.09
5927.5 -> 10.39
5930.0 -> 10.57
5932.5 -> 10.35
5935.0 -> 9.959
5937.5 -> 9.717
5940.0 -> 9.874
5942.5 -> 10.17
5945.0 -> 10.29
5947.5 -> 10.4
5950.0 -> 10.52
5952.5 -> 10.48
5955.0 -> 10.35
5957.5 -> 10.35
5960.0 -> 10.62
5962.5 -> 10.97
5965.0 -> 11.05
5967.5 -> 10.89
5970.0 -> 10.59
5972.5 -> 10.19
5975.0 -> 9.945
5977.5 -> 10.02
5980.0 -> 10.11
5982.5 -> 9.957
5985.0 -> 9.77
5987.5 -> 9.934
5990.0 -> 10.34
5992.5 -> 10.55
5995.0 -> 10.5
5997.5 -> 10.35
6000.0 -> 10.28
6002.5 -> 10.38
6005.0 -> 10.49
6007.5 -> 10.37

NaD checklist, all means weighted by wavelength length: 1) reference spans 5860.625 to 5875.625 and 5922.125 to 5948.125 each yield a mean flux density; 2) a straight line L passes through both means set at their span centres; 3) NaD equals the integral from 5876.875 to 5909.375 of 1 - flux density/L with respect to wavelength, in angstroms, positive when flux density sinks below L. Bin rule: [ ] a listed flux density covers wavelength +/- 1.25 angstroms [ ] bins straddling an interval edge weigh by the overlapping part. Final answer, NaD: 5.5 angstroms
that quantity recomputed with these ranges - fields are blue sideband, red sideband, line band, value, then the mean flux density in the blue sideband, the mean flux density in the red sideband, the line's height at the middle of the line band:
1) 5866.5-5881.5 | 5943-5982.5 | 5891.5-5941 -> 4.3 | 10.5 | 10.4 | 10.5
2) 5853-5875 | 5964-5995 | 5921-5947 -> 0.7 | 10.7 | 10.3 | 10.4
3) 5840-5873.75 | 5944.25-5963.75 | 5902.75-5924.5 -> 1.4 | 10.7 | 10.5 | 10.6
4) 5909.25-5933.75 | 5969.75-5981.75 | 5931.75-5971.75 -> -1.3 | 10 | 10.1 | 10.1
